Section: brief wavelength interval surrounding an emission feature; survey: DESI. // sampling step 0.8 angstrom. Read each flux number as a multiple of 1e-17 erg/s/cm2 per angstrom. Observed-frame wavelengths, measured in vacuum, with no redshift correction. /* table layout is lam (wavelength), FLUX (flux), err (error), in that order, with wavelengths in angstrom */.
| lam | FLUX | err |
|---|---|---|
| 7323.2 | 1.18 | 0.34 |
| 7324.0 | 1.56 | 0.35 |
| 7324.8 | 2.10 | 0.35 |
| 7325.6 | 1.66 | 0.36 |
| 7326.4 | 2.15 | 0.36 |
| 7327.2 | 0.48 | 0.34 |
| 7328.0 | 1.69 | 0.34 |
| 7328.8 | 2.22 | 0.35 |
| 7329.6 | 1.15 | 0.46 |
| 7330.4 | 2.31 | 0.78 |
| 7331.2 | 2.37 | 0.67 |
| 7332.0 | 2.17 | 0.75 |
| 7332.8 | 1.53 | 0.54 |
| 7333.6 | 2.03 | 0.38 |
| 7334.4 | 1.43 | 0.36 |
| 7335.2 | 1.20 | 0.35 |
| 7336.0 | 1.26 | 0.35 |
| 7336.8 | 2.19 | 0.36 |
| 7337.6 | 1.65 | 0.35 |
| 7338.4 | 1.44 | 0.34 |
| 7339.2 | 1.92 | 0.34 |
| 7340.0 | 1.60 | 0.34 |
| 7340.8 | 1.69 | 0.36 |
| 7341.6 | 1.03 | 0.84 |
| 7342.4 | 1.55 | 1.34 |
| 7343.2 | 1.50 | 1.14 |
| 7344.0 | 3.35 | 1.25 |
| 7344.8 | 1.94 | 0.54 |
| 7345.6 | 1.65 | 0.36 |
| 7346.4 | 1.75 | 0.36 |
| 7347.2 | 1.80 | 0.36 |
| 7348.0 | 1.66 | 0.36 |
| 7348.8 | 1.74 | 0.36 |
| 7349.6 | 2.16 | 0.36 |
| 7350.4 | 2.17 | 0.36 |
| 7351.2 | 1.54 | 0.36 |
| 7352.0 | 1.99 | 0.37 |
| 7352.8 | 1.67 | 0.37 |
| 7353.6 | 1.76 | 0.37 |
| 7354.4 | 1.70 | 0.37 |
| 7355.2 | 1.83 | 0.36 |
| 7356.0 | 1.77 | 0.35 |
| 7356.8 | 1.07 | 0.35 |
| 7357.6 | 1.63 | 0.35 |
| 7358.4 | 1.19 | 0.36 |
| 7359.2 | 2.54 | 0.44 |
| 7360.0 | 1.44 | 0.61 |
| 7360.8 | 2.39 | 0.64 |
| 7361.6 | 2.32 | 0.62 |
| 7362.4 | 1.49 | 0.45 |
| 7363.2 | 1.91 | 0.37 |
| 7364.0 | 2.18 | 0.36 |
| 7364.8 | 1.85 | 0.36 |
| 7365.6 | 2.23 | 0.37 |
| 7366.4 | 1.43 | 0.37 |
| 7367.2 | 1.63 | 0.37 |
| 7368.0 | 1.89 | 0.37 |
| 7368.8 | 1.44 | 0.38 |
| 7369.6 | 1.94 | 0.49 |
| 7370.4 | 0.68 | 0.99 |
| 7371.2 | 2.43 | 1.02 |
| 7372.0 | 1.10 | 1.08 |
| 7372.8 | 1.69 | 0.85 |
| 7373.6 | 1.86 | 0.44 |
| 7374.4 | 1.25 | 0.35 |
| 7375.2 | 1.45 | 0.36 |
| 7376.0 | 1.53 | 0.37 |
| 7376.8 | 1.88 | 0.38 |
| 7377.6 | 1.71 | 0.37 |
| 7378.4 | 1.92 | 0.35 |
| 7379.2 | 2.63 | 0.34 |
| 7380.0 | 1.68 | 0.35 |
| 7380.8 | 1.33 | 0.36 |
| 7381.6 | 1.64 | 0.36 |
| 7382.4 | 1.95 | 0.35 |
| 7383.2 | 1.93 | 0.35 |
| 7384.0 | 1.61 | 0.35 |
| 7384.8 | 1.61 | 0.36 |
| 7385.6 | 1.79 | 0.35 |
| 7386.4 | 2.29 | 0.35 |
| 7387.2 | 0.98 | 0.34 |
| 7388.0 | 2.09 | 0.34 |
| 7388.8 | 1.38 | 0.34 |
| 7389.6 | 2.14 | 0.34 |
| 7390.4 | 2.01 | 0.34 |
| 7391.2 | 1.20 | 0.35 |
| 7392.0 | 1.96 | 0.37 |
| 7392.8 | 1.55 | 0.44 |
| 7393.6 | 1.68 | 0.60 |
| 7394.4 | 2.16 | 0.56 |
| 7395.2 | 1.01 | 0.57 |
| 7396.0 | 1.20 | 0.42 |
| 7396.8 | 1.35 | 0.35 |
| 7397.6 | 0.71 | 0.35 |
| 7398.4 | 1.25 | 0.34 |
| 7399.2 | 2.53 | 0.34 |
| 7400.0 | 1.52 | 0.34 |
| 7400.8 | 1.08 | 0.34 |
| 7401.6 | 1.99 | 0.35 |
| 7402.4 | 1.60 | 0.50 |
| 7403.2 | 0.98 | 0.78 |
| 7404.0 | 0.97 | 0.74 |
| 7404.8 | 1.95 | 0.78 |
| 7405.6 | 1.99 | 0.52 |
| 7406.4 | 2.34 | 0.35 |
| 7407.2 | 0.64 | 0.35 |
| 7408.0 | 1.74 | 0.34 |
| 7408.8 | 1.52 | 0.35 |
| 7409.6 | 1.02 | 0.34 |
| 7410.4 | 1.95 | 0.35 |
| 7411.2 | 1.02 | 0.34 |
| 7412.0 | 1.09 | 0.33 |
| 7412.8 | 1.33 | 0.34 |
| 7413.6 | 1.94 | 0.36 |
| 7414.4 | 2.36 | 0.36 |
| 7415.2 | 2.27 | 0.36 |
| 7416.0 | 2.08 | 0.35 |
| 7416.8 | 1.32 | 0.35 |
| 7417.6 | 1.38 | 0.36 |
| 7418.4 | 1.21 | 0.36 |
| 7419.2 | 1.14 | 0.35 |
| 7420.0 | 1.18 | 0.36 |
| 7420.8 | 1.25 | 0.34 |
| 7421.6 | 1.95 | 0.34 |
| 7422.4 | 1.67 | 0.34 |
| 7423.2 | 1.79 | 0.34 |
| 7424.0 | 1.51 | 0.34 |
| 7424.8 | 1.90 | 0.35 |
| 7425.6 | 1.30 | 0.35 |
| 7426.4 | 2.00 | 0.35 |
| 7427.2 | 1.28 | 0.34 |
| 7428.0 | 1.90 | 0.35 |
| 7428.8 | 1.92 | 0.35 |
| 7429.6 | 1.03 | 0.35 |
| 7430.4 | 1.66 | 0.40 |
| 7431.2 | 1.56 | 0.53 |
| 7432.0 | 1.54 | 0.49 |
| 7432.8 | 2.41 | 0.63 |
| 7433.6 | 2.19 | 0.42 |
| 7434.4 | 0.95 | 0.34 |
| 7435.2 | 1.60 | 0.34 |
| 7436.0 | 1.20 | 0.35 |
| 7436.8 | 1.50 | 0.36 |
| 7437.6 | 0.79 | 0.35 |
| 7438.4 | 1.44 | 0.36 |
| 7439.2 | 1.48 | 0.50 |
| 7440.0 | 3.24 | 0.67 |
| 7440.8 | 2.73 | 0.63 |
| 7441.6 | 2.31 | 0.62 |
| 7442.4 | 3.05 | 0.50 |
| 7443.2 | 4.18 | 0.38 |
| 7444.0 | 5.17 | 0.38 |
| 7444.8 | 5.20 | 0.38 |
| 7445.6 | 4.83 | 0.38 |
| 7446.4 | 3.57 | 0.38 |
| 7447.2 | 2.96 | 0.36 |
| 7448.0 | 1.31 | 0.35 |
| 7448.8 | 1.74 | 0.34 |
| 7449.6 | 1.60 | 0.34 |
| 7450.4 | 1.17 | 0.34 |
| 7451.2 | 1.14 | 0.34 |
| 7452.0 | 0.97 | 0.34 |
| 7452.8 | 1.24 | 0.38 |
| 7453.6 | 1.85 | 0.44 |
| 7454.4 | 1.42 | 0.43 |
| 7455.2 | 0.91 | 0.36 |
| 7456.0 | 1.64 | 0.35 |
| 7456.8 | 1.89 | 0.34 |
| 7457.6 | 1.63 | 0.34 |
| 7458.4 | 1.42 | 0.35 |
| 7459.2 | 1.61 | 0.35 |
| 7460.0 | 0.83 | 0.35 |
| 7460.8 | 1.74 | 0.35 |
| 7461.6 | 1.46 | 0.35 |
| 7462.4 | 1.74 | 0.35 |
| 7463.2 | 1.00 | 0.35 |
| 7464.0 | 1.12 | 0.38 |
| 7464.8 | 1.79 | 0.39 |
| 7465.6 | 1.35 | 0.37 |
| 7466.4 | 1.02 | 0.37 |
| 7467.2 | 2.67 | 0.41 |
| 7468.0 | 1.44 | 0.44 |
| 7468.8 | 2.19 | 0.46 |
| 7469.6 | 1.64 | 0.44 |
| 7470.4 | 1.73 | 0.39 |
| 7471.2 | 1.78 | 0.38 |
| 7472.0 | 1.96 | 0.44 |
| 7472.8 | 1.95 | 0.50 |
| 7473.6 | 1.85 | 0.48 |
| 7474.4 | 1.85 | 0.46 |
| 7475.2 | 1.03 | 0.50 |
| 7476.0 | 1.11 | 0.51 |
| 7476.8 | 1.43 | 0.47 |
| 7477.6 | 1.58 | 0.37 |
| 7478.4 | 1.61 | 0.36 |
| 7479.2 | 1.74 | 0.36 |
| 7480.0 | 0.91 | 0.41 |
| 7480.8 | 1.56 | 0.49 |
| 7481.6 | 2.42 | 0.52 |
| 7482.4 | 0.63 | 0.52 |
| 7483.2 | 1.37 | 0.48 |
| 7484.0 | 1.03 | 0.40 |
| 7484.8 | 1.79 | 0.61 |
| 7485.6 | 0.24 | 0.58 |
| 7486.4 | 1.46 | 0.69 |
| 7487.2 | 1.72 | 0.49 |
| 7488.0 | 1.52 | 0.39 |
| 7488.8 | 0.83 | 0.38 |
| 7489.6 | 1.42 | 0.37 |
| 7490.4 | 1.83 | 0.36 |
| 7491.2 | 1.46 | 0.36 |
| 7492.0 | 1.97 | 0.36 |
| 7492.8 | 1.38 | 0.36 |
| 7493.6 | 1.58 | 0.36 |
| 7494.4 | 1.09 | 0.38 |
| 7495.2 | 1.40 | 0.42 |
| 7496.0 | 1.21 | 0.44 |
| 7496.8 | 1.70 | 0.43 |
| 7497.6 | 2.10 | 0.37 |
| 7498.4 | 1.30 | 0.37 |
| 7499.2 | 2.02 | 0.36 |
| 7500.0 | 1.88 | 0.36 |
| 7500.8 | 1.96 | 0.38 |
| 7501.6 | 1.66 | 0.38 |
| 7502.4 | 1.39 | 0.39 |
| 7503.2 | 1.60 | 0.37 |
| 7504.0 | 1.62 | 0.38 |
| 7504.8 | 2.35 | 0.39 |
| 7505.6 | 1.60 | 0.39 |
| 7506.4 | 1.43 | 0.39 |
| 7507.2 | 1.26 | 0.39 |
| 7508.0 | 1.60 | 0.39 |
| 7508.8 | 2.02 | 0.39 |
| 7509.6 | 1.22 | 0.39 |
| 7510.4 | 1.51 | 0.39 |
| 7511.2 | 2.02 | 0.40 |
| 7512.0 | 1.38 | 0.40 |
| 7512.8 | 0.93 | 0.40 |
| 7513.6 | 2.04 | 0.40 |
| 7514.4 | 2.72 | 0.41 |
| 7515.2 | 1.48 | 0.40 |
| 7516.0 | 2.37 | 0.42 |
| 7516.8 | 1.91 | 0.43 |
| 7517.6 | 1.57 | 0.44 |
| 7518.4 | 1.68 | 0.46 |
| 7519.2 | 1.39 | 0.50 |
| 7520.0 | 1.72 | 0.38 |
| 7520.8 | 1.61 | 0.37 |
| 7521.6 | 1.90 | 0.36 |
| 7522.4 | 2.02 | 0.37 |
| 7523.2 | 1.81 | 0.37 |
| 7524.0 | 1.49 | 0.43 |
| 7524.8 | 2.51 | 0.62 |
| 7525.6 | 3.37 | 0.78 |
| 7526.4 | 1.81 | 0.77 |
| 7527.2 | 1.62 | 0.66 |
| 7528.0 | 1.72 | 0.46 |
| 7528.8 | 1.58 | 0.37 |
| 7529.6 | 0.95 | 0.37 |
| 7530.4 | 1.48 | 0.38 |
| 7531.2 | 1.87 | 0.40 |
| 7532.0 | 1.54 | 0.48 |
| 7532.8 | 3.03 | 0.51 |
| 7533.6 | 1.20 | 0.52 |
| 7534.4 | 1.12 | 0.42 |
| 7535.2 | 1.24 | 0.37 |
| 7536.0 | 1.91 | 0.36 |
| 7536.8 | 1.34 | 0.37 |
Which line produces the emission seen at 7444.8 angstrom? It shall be H-beta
